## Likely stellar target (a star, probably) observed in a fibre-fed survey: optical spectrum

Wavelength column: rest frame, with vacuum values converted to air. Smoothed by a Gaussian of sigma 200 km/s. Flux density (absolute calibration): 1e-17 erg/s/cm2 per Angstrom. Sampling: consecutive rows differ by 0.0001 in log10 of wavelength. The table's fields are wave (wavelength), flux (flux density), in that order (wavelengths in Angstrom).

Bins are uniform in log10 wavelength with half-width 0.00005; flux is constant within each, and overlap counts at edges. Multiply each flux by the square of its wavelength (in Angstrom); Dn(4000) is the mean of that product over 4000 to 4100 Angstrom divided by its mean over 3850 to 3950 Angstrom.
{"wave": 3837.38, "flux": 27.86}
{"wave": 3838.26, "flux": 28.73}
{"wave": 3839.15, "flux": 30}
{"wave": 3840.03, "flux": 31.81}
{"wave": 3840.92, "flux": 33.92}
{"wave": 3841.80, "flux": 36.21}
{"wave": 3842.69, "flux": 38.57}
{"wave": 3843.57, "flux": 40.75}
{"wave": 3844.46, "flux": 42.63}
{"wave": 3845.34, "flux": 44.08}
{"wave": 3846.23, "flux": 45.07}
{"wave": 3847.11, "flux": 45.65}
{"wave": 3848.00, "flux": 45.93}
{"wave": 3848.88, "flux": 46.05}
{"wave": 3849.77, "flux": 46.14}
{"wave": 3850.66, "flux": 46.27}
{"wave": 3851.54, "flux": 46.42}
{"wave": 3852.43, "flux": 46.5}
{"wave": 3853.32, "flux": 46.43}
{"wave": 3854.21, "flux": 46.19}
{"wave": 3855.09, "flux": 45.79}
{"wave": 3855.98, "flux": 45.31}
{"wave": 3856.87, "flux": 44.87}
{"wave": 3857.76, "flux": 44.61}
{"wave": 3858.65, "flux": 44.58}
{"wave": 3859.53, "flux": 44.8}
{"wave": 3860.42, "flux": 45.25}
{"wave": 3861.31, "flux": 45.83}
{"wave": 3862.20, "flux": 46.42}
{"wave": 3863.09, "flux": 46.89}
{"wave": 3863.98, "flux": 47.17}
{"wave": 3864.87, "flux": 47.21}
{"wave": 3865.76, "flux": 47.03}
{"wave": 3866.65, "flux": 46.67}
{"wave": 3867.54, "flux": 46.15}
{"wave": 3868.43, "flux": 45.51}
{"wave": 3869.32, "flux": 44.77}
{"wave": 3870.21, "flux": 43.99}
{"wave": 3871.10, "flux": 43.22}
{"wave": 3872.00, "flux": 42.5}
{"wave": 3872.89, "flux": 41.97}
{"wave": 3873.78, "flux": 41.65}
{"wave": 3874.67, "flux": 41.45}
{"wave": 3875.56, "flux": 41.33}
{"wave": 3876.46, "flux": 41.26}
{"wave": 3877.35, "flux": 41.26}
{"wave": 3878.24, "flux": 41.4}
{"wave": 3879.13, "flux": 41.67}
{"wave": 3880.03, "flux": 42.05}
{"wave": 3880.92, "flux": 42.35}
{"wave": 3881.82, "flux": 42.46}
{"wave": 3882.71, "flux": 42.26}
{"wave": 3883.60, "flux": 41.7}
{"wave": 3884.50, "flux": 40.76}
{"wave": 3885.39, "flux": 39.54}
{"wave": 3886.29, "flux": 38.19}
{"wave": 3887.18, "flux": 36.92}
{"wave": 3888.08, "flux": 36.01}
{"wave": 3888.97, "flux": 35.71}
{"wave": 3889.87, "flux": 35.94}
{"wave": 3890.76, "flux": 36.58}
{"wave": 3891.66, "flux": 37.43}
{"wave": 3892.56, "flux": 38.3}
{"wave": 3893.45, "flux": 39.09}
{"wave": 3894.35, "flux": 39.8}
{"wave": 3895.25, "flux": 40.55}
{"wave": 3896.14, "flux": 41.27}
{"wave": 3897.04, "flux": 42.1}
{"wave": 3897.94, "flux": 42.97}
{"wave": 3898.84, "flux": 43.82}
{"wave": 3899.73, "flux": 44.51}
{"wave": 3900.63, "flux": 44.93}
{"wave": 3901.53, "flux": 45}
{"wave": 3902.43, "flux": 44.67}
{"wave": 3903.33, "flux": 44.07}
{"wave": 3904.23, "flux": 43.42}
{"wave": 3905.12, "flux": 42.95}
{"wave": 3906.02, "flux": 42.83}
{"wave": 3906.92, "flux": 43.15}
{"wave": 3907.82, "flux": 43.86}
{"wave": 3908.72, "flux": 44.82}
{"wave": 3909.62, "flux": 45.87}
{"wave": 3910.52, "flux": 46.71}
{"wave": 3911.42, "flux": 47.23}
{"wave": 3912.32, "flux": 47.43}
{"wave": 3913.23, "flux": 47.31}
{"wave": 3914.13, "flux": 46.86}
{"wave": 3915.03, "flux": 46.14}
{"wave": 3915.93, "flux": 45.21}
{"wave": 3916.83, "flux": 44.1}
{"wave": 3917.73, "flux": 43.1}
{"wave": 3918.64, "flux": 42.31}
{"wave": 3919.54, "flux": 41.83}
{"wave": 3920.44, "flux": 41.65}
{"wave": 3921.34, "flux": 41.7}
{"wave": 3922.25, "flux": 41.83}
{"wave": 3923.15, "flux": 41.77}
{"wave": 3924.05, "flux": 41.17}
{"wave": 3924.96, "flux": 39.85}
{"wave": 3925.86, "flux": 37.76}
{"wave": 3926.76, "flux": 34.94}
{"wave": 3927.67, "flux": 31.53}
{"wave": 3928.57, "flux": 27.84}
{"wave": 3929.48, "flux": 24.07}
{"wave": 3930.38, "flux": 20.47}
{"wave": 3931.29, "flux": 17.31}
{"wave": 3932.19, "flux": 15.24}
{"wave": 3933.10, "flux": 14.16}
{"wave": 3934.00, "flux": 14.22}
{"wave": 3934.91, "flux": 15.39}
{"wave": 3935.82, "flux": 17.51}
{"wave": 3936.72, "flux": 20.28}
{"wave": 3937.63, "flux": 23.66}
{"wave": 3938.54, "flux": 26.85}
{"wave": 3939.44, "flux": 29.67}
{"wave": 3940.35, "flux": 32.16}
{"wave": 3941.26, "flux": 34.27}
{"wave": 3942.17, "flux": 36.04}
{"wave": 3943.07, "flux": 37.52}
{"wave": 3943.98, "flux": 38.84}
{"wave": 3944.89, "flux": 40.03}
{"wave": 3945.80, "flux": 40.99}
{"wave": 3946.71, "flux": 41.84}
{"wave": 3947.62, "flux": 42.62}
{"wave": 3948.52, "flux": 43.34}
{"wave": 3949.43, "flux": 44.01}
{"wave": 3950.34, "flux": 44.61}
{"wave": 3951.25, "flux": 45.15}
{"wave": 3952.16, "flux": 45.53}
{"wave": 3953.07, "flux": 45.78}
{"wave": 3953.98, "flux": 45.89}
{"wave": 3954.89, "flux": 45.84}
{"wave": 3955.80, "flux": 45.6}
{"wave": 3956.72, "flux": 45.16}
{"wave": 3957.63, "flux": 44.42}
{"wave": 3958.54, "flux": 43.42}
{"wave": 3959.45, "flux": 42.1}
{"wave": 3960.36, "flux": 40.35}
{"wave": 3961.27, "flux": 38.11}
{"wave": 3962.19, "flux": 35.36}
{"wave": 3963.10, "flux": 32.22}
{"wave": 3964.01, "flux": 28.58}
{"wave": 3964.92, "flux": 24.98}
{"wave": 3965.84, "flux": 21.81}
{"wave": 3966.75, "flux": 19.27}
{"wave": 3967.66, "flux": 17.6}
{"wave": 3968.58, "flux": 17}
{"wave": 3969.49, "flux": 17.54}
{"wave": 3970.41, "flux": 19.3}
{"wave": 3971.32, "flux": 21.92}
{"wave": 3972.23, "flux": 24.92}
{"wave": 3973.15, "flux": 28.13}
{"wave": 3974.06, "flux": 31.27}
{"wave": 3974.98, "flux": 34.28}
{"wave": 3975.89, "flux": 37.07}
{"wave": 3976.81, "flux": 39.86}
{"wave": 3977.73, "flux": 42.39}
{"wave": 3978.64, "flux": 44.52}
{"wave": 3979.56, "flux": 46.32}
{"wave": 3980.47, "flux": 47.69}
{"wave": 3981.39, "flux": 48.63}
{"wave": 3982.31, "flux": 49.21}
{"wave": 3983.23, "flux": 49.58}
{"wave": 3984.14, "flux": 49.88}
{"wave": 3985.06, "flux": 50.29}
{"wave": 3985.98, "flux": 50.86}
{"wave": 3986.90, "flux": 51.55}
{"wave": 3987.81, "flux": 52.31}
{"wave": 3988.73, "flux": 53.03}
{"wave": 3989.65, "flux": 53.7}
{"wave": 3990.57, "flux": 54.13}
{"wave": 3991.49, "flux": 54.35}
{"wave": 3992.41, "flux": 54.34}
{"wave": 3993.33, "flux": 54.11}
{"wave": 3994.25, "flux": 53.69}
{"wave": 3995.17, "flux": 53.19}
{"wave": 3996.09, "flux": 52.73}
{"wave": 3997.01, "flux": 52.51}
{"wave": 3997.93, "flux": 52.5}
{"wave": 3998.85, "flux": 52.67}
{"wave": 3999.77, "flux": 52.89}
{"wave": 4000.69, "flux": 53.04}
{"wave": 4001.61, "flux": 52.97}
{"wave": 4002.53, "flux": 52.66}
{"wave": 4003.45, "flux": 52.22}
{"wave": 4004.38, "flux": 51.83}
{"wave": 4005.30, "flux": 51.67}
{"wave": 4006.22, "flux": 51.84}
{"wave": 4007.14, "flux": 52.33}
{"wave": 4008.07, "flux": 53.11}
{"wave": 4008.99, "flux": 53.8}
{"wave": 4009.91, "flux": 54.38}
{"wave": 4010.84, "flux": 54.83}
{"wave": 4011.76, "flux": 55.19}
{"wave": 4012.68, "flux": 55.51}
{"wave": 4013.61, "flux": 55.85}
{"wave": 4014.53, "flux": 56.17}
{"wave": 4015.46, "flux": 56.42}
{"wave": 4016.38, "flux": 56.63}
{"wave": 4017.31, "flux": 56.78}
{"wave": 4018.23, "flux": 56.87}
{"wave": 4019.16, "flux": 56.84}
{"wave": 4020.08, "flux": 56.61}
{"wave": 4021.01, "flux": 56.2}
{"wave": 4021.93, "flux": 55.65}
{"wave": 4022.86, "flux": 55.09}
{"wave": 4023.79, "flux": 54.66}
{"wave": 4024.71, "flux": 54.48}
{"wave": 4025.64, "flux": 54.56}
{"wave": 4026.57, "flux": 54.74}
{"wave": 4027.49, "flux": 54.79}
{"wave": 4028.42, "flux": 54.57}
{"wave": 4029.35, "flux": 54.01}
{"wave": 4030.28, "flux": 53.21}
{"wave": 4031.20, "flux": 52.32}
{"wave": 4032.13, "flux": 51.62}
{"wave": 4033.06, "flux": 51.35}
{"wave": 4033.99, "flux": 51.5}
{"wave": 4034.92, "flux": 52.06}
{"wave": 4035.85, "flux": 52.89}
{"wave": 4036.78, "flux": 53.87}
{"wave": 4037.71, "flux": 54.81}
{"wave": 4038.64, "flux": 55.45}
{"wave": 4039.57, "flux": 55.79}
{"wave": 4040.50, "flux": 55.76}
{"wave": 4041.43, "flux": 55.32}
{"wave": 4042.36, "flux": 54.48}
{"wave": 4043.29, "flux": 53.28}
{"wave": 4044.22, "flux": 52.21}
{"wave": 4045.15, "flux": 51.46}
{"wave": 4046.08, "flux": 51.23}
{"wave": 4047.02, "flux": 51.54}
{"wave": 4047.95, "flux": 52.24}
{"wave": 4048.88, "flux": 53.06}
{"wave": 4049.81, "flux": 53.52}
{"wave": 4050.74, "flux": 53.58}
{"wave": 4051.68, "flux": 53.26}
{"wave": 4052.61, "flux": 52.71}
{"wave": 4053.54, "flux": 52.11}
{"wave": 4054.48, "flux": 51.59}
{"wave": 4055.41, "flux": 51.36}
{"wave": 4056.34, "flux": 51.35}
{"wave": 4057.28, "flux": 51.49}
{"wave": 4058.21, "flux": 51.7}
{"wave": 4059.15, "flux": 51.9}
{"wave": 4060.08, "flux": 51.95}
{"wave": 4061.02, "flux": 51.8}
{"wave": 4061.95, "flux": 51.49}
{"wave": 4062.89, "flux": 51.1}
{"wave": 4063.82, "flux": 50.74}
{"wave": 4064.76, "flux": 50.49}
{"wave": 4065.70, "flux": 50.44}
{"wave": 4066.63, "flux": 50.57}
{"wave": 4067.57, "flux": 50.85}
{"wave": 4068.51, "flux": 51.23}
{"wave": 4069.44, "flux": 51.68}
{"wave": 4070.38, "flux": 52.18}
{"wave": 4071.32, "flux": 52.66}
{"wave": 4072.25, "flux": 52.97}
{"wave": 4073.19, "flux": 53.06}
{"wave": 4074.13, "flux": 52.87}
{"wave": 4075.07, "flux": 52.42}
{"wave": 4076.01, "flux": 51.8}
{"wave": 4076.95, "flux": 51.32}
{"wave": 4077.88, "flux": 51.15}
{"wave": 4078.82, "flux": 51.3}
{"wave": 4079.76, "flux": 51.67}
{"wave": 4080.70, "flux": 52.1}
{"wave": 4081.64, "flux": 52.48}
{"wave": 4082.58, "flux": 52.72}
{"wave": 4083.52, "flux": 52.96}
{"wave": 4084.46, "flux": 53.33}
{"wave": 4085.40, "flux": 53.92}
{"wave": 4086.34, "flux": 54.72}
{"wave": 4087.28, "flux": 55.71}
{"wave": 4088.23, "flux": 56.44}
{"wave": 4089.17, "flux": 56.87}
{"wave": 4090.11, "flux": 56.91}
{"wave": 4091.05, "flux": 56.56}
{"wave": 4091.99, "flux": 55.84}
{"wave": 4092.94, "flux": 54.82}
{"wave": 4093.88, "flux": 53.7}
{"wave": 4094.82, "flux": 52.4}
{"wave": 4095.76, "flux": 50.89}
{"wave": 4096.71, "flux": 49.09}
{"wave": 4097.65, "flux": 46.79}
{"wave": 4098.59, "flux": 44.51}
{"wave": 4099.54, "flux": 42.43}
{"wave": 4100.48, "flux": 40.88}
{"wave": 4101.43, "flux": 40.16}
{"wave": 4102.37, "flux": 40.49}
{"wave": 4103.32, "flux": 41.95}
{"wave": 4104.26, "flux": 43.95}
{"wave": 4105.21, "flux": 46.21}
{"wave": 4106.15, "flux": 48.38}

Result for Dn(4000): 1.44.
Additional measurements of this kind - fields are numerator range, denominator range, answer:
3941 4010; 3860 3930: 1.07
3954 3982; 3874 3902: 0.88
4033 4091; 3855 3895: 1.37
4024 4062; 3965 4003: 1.27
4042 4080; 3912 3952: 1.58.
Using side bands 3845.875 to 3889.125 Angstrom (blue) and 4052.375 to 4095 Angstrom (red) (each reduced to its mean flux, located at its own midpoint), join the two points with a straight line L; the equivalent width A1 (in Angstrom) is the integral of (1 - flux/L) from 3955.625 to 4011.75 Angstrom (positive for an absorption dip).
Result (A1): 5.9 Angstrom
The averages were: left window 43.7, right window 52.6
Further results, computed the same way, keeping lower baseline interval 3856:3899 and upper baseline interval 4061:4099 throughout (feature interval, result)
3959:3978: 7.2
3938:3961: 2.5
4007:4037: -3.1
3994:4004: -0.9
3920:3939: 7.1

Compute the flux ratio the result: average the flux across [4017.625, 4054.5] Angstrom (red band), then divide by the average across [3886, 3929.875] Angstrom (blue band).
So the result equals 1.31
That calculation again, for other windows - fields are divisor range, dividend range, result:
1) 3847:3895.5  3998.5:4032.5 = 1.27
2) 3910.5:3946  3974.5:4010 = 1.47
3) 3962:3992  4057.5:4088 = 1.37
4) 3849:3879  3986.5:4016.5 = 1.20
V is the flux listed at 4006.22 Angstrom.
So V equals 51.84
